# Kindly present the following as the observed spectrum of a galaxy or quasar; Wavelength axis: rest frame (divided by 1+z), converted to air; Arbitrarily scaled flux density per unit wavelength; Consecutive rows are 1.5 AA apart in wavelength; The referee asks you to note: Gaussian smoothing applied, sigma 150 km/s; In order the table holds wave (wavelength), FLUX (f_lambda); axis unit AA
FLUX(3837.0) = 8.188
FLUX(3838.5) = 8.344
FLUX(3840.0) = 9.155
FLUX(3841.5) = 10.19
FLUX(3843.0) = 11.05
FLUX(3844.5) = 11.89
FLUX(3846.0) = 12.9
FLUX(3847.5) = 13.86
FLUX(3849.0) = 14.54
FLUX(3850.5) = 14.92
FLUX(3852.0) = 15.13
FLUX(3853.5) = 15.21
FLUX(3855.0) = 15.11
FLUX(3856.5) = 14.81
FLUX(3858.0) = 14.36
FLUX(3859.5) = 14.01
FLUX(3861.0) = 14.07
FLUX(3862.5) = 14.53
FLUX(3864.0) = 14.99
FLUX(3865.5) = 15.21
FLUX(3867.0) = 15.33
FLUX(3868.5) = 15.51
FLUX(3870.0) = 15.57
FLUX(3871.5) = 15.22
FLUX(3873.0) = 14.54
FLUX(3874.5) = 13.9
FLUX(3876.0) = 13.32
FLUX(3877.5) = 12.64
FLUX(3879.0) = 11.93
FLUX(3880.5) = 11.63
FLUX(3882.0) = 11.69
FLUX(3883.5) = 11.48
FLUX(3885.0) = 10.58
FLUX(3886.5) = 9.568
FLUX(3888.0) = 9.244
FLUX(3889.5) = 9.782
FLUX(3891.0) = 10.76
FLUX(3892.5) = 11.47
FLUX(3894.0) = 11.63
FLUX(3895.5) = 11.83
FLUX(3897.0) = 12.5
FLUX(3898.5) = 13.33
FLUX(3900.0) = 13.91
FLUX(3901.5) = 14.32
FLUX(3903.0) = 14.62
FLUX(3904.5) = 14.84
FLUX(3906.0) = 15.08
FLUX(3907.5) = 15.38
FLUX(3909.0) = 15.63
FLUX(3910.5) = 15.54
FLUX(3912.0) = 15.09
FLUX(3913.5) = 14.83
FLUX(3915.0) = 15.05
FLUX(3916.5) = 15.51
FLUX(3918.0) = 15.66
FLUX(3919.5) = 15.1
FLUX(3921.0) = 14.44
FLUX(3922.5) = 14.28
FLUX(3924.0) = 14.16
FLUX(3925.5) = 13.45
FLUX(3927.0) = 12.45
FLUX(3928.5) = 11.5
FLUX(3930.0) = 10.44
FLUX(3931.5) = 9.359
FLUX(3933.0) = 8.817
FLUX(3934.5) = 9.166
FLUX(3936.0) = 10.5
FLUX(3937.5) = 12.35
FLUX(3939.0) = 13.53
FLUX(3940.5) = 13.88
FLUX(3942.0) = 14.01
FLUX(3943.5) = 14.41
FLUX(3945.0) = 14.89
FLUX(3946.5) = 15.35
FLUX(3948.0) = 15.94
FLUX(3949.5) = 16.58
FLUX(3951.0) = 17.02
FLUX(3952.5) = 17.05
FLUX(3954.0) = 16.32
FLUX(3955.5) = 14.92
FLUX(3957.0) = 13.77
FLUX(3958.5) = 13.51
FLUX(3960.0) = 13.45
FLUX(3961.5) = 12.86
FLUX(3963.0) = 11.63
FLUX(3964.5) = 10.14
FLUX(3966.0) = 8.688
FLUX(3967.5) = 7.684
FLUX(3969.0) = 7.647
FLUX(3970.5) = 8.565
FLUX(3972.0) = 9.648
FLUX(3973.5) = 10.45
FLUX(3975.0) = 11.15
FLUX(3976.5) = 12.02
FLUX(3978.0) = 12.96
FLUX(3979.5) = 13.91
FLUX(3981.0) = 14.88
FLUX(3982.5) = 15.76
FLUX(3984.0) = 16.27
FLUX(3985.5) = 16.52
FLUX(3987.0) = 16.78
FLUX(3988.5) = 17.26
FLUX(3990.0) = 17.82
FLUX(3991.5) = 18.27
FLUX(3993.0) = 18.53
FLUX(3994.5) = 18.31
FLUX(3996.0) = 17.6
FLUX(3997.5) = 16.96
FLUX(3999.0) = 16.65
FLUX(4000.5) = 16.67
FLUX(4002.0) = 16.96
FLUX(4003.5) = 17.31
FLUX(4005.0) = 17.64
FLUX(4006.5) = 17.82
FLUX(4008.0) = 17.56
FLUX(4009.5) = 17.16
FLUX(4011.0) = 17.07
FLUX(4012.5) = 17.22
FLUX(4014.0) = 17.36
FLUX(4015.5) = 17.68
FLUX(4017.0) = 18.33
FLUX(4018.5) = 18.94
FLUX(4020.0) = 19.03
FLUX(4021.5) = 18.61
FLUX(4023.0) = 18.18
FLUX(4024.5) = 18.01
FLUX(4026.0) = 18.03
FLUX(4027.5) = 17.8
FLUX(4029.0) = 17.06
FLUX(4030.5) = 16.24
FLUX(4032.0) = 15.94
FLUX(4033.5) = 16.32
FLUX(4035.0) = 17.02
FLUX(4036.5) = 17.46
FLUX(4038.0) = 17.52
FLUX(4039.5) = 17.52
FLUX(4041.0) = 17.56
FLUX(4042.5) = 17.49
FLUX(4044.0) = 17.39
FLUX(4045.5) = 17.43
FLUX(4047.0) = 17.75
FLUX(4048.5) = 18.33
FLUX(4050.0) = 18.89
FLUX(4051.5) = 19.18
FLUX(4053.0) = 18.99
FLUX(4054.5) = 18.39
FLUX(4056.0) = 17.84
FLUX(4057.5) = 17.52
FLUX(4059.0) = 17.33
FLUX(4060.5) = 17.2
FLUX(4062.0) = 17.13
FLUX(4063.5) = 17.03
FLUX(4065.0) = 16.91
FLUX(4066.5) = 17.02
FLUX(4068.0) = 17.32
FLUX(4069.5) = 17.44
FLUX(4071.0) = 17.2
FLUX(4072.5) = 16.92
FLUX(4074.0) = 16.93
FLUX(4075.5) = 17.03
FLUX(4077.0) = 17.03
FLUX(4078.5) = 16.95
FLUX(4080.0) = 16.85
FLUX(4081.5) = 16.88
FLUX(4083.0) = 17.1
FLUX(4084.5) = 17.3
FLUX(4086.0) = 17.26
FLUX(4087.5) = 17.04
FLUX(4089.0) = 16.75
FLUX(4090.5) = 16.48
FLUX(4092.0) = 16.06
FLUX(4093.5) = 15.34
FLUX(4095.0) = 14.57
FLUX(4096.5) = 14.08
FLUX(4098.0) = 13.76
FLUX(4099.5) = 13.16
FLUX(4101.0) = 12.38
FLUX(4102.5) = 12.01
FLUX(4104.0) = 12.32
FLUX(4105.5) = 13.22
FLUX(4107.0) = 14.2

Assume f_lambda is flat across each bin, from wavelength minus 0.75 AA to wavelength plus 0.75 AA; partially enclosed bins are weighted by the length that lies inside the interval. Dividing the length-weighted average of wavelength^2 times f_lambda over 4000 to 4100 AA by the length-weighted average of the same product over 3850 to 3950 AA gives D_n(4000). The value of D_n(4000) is 1.4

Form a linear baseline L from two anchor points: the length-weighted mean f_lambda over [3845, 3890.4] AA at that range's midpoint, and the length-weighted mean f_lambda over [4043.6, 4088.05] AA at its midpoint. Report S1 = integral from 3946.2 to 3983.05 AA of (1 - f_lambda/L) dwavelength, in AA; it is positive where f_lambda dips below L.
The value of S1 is 6.2 AA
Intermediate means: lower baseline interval 13.5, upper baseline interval 17.5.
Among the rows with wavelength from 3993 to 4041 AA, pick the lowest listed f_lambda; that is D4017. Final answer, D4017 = 15.94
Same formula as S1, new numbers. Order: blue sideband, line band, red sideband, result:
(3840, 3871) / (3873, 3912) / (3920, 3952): 2.6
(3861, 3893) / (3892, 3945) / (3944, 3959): 3.4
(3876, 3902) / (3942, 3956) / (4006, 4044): -1.4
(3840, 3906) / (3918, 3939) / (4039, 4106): 2.9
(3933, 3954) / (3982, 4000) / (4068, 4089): -2.5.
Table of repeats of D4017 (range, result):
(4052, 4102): 12.38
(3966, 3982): 7.647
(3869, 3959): 8.817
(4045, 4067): 16.91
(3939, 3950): 13.53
